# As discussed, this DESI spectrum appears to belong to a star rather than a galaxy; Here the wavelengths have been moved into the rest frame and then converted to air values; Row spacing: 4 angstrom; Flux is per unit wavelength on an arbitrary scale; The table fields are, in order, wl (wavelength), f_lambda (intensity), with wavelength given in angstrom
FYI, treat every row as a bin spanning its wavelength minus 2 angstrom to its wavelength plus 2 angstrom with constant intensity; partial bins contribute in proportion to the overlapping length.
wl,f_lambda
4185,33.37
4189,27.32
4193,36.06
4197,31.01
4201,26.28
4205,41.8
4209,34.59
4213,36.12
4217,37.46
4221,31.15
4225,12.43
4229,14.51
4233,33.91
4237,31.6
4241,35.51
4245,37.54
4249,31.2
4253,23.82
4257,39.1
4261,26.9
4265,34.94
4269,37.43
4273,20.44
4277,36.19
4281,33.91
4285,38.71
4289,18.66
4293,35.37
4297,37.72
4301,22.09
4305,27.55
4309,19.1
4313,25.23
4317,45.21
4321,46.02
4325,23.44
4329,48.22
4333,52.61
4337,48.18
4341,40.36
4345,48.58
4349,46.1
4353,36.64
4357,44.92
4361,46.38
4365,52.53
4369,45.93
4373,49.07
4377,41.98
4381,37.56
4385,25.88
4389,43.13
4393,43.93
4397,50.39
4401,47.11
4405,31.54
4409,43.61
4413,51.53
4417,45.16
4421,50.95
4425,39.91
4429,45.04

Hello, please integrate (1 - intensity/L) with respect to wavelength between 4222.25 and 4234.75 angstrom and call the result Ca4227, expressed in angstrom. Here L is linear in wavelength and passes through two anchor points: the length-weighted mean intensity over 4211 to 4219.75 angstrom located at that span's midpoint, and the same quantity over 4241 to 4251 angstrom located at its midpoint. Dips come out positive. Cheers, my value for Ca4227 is 5.23 angstrom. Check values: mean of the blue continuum 36.3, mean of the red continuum 34.6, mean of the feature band 20.7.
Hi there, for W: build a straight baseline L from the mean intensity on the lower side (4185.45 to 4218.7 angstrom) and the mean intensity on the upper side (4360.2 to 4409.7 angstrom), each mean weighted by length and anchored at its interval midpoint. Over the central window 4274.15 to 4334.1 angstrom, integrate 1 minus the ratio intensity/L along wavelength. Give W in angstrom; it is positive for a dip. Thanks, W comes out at 8.3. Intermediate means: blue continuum 33.8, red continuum 42.9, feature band 33.5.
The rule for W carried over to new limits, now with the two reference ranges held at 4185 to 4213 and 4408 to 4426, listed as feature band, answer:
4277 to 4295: 3.0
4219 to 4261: 8.0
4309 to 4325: 2.4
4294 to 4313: 6.1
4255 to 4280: 3.2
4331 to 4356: -2.0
